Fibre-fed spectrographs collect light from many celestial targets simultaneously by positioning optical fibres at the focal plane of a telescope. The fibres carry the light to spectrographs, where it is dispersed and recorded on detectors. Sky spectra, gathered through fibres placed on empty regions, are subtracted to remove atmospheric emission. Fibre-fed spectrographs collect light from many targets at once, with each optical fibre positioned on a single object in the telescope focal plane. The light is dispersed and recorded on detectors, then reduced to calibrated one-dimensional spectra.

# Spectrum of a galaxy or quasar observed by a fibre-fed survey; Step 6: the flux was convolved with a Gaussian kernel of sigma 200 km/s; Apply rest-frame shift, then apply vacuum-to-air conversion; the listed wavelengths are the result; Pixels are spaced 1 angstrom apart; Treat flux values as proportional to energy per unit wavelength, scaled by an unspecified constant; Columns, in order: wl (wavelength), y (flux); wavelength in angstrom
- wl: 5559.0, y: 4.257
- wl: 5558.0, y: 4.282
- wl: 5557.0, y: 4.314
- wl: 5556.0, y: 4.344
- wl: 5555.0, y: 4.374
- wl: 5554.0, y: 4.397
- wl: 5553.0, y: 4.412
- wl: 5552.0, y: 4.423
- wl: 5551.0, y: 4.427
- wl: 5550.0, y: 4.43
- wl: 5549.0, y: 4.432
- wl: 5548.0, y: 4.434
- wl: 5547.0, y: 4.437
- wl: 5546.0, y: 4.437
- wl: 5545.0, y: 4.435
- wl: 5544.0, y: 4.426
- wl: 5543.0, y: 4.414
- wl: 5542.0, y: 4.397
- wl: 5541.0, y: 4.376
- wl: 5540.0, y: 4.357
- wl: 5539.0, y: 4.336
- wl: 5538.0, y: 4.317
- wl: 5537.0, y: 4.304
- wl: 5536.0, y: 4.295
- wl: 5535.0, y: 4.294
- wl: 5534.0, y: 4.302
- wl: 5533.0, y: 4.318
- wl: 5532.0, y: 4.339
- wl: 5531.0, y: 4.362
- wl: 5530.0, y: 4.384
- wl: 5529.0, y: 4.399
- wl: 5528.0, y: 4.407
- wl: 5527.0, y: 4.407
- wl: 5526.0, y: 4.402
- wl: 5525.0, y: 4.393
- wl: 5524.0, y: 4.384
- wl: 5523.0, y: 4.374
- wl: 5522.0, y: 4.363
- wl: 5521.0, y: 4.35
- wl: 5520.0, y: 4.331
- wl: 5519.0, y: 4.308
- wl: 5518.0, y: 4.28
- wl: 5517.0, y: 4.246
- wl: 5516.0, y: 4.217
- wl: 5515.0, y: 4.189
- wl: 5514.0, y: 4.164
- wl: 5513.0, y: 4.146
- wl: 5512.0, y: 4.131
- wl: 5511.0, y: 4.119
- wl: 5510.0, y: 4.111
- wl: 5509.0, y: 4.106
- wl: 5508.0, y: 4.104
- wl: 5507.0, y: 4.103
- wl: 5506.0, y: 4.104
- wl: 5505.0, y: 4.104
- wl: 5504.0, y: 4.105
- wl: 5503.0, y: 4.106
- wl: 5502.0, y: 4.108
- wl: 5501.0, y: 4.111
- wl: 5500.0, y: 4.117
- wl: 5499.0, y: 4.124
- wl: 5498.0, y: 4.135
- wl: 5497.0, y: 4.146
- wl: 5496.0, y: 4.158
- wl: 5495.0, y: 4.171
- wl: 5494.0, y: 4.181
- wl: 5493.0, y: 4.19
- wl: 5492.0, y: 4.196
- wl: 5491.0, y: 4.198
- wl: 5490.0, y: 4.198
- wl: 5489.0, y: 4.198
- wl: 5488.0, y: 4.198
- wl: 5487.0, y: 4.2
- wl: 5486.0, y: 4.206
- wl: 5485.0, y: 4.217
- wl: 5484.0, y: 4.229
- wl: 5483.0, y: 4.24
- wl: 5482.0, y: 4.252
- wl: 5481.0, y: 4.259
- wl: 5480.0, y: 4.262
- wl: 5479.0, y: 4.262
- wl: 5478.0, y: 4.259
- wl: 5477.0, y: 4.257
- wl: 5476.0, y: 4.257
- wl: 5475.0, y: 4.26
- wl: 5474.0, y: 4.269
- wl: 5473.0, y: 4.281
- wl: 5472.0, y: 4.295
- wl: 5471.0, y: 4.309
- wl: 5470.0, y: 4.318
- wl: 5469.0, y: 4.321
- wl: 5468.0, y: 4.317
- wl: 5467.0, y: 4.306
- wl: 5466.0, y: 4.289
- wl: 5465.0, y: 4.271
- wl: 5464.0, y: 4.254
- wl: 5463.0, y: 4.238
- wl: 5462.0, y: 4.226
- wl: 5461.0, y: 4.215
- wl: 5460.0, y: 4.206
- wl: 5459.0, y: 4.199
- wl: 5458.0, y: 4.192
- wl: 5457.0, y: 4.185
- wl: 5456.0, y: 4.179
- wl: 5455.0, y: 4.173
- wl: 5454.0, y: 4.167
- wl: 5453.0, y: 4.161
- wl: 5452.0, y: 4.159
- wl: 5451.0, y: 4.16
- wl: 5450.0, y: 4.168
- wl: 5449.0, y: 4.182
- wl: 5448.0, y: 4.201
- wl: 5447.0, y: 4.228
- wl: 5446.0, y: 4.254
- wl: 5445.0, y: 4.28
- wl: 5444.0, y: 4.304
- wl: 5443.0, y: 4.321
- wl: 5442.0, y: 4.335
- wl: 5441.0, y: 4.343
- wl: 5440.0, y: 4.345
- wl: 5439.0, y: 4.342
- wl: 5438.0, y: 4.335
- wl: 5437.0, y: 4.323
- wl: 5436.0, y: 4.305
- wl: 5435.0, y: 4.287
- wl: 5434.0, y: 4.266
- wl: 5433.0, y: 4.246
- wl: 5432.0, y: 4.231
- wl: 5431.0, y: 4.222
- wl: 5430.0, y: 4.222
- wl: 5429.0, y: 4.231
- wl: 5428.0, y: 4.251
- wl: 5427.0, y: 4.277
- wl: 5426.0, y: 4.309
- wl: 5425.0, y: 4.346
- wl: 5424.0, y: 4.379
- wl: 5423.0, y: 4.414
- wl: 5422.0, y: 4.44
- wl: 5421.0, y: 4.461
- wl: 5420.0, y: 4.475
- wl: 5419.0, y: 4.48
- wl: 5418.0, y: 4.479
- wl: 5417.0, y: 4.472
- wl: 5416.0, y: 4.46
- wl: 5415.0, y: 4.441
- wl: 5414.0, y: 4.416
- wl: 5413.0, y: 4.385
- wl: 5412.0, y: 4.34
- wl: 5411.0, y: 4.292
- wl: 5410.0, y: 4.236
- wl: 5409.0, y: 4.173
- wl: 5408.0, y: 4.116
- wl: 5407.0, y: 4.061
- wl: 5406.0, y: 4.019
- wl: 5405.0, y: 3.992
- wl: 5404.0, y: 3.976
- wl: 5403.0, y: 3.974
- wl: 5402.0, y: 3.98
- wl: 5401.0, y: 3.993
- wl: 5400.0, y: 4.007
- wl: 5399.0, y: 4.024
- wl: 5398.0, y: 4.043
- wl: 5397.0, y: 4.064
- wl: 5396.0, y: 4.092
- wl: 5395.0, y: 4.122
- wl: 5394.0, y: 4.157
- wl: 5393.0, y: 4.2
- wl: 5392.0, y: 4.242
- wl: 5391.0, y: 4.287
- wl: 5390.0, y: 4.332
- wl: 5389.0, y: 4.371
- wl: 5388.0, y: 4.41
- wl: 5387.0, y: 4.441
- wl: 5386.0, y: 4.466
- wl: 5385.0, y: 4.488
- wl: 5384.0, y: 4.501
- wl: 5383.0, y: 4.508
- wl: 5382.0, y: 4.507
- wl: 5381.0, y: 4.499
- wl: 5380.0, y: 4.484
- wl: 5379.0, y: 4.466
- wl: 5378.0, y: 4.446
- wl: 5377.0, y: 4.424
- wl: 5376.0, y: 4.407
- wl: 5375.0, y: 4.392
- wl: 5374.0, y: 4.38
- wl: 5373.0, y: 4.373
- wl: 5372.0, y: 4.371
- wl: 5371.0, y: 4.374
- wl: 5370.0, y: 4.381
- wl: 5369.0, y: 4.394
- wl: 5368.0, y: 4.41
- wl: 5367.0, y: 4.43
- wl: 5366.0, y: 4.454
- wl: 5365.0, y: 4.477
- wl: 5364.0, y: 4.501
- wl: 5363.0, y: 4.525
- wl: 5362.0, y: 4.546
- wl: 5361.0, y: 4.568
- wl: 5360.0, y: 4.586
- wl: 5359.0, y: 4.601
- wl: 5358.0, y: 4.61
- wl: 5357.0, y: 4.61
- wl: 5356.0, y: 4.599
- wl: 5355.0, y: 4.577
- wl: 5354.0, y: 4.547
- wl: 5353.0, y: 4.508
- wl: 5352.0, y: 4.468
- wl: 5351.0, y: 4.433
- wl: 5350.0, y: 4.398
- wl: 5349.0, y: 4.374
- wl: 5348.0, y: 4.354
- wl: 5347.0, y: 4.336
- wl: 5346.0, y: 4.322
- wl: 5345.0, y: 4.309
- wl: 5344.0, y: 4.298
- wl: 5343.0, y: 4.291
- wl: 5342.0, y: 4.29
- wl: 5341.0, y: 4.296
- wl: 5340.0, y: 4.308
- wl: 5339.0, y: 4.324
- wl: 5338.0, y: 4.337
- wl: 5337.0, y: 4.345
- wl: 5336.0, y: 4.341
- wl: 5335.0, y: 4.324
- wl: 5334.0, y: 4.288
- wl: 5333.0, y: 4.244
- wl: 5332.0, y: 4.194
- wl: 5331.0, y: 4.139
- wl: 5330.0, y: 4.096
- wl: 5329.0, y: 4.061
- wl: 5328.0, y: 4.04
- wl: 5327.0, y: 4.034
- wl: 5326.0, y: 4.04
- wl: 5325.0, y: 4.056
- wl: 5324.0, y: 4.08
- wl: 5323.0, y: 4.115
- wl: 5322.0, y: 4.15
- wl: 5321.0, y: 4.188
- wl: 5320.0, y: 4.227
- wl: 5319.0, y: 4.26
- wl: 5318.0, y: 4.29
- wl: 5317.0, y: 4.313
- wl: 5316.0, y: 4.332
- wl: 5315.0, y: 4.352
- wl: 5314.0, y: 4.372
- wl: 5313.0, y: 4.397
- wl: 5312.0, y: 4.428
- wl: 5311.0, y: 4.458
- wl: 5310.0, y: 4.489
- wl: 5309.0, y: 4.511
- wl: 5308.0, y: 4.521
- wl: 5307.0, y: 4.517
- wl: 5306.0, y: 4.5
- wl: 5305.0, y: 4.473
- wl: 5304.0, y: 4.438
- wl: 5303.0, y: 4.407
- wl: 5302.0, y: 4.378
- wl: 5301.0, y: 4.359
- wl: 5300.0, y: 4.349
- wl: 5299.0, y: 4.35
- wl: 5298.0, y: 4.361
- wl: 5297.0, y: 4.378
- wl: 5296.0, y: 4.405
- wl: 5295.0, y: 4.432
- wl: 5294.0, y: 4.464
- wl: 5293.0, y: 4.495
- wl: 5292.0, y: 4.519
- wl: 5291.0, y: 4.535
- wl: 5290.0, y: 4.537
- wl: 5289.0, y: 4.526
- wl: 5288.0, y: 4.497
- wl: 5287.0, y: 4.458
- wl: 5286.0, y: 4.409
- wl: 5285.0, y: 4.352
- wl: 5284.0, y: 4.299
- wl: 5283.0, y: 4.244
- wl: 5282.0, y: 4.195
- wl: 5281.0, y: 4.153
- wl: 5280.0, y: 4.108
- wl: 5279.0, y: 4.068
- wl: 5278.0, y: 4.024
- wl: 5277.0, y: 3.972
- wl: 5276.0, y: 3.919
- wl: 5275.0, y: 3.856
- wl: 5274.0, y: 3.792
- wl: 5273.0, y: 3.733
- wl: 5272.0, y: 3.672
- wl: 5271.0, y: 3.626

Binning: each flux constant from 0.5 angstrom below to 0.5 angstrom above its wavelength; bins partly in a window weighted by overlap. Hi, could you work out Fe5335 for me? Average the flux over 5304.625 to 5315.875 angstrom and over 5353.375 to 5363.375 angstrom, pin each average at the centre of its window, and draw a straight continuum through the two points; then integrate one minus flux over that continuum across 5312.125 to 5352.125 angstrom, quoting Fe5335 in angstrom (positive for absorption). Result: 2.21 angstrom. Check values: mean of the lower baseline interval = 4.45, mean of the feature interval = 4.26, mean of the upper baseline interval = 4.58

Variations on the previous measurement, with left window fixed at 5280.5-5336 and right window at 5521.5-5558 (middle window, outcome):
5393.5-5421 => 0.9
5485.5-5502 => 0.8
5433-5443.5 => 0.1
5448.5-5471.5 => 0.7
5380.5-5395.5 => -0.1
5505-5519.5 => 0.7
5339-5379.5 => -0.9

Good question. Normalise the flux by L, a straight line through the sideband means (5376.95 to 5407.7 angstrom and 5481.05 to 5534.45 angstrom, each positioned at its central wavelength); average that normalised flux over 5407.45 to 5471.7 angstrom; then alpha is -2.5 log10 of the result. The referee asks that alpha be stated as -0.01 mag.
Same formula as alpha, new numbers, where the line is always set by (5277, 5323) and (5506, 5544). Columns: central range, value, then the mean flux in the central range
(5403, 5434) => 0.009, 4.29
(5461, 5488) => 0.012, 4.26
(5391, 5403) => 0.063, 4.09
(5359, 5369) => -0.039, 4.5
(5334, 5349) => 0.007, 4.32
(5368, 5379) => -0.015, 4.4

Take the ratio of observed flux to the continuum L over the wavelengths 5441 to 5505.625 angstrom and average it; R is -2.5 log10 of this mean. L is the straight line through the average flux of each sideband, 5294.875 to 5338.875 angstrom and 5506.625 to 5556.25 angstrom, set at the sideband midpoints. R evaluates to 0.03 mag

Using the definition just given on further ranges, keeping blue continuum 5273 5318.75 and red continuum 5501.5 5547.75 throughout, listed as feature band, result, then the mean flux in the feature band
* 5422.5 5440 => 0.00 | 4.29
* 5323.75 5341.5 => 0.03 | 4.2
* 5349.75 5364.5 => -0.05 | 4.54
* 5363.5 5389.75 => -0.03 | 4.44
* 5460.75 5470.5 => 0.01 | 4.28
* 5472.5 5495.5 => 0.02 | 4.23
